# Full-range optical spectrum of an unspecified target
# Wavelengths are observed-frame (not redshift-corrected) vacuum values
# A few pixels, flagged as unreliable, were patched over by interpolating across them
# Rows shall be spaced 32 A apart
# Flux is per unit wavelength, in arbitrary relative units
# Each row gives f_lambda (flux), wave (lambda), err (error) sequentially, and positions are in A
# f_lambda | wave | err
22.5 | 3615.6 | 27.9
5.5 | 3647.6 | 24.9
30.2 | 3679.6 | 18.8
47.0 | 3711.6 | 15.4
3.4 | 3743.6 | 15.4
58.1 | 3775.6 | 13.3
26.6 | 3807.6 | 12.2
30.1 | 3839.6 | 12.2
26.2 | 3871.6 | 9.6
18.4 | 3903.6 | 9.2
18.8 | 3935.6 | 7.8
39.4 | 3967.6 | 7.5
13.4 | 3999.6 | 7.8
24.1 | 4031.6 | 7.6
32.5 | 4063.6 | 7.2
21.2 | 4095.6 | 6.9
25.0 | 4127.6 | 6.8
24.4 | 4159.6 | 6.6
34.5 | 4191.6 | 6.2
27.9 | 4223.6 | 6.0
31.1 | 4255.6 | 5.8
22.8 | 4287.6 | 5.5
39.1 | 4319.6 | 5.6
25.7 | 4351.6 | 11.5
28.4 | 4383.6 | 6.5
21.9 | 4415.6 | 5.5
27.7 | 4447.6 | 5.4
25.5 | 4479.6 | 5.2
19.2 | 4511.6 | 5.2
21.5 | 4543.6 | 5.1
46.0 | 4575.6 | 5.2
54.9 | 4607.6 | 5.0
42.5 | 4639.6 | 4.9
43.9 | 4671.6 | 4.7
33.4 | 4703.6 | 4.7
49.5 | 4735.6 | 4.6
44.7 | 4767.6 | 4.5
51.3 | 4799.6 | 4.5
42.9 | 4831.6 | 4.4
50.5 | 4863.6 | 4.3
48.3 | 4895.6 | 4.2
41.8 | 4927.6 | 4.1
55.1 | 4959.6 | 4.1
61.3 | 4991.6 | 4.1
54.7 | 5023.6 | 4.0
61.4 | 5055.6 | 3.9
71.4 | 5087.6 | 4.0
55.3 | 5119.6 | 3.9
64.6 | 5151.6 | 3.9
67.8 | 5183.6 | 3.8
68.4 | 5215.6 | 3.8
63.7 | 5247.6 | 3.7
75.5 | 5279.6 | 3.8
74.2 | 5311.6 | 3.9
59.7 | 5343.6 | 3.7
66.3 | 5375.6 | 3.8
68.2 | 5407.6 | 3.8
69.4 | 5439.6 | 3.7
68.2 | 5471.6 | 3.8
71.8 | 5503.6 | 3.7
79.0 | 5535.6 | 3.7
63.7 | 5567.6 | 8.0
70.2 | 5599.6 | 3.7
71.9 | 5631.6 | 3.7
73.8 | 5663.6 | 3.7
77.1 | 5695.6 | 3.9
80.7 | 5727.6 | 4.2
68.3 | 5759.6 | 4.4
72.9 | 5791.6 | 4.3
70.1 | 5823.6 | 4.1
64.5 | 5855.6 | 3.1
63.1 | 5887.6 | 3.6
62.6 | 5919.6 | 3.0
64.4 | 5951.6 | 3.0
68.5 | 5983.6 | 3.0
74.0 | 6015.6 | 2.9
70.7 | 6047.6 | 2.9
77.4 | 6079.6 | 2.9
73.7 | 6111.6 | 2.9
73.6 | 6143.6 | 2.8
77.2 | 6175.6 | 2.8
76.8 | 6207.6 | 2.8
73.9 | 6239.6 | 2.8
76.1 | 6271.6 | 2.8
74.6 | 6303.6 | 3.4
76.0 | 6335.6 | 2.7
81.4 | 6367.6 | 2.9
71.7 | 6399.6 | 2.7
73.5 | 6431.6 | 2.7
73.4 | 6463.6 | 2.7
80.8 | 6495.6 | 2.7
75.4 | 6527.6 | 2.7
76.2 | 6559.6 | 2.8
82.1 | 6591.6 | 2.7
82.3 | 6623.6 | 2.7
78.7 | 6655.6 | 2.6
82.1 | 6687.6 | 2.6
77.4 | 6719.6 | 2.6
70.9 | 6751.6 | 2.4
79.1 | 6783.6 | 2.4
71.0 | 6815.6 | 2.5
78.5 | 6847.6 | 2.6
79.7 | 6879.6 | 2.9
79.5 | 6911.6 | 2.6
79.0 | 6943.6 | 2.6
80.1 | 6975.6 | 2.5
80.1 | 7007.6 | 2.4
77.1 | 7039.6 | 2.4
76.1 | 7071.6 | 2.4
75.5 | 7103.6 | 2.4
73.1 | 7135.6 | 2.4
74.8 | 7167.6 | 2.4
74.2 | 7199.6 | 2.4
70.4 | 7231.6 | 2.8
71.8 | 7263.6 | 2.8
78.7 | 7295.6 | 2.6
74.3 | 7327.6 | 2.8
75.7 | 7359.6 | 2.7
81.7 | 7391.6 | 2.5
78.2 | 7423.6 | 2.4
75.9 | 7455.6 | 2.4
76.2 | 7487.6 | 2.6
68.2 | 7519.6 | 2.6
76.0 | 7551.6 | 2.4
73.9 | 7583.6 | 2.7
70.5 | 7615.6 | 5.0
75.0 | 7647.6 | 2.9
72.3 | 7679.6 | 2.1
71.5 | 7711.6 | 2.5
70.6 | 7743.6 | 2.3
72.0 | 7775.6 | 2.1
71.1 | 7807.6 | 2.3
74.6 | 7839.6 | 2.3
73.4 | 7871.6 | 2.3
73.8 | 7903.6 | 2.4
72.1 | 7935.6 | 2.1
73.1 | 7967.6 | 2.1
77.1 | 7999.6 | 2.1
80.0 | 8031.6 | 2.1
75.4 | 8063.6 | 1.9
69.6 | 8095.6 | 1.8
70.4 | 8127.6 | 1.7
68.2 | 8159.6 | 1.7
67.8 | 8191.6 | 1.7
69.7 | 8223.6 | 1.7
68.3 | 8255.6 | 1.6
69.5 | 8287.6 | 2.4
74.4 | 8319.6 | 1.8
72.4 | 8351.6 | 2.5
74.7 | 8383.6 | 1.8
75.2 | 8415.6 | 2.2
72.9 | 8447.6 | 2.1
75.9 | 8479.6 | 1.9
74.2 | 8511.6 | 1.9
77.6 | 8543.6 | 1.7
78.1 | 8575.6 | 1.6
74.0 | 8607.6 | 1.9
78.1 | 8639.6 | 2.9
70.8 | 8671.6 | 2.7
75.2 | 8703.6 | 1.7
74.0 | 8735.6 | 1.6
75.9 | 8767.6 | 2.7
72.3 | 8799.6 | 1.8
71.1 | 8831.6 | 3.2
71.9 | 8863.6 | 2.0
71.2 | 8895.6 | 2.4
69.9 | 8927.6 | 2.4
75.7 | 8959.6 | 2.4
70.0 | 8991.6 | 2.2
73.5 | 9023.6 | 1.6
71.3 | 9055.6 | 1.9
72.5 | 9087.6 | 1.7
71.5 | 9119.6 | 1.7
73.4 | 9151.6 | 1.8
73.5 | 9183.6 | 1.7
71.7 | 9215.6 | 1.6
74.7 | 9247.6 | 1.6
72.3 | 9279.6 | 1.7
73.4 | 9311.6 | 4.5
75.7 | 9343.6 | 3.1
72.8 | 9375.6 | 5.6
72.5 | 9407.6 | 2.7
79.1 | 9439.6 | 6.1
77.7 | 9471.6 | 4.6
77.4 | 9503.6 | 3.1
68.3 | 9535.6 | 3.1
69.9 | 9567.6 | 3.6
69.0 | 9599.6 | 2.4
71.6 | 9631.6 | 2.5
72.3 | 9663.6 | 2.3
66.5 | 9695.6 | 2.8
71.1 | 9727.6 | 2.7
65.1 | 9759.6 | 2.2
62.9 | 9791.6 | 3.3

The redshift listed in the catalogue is 0.15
